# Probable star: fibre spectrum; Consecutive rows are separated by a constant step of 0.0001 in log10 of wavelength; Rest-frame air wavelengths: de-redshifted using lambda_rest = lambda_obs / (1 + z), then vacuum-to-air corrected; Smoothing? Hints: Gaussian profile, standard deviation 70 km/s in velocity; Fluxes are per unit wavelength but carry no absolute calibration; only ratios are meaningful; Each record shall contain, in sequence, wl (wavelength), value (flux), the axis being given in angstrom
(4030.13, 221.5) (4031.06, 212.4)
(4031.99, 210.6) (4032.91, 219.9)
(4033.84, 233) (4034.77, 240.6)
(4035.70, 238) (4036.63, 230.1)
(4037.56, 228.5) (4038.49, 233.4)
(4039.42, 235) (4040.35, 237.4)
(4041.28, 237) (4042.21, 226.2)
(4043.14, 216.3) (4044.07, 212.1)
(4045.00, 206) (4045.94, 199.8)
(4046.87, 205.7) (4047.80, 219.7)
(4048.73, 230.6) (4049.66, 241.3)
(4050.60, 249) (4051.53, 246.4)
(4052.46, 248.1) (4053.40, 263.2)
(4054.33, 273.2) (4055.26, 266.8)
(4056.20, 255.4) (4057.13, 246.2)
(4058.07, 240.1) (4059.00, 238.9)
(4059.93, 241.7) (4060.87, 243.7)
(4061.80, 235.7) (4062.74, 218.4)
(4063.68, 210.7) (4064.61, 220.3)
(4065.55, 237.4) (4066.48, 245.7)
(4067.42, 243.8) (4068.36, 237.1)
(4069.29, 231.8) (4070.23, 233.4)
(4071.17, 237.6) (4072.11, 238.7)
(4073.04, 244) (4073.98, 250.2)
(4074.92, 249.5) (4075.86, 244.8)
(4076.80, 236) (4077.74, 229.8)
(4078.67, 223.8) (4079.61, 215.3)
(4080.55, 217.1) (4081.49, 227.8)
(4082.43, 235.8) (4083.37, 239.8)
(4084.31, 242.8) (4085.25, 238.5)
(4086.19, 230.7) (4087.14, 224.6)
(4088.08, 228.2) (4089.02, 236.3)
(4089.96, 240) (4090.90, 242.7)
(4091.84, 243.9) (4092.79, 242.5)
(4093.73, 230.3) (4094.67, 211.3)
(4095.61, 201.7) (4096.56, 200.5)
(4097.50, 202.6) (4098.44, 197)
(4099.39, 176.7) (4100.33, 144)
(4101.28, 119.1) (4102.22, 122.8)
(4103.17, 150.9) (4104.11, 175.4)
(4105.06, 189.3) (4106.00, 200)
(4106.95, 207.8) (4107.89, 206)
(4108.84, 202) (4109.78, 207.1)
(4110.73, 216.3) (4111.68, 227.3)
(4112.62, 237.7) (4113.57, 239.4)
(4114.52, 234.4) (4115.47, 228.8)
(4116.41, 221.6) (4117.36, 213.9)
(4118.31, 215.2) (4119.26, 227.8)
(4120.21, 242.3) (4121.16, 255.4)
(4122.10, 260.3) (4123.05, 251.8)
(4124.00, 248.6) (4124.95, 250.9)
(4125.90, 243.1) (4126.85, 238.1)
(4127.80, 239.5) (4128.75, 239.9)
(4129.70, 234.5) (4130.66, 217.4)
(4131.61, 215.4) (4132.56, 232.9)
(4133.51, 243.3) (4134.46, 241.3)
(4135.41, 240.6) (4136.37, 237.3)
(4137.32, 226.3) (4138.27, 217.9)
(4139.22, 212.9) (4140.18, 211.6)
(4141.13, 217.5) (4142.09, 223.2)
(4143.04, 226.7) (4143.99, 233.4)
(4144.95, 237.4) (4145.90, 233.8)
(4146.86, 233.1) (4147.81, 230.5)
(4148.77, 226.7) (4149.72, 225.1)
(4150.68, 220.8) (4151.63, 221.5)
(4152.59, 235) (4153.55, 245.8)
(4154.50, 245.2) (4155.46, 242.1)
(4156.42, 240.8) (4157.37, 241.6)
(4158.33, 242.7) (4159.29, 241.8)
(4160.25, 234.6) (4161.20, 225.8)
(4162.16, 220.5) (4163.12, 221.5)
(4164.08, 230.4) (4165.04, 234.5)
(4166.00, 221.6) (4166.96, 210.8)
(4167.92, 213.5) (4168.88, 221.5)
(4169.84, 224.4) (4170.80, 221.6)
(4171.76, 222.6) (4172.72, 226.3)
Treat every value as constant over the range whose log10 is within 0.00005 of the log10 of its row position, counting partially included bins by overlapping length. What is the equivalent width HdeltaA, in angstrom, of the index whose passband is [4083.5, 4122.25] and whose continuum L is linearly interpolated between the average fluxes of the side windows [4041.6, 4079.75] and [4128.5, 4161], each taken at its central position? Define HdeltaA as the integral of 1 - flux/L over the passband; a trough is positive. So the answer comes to 3.4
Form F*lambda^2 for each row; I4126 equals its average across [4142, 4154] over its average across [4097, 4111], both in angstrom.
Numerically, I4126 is 1.3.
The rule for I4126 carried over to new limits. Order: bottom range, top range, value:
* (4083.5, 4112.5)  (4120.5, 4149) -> 1.16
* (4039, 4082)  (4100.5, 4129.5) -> 0.95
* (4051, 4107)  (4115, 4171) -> 1.06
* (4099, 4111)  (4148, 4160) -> 1.36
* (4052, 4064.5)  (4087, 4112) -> 0.84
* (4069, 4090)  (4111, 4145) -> 1.02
